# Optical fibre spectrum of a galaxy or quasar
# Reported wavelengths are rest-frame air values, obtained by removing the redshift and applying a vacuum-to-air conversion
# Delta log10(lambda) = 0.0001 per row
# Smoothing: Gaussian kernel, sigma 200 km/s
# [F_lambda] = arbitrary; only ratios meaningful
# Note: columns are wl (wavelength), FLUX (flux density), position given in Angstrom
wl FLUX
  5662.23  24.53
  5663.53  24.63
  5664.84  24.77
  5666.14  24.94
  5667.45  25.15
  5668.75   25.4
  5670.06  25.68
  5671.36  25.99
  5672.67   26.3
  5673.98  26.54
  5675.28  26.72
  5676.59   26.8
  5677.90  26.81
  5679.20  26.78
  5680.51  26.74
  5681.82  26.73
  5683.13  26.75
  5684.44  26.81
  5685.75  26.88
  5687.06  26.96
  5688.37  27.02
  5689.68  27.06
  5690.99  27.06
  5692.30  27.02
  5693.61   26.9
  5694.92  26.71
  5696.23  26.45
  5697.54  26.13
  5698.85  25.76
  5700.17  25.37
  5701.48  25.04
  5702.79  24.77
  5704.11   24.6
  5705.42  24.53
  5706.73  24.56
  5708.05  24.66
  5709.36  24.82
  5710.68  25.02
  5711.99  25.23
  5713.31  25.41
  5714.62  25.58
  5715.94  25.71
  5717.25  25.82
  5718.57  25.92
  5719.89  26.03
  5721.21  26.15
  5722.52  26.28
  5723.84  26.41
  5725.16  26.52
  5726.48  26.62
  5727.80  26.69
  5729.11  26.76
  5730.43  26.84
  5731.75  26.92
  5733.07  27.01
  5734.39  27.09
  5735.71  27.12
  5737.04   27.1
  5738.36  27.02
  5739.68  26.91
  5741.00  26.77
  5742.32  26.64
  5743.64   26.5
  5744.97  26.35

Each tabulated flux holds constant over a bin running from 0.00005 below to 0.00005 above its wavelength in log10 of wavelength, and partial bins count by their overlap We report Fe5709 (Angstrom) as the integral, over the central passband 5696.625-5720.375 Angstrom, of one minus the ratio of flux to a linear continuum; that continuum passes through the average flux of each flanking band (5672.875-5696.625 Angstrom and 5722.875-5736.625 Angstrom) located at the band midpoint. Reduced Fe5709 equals 1.3 Angstrom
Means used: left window 26.8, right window 26.8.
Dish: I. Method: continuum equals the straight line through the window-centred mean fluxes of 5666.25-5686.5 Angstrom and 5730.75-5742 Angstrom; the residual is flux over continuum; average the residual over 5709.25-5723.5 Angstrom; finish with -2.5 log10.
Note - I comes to 0.05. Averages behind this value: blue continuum 26.4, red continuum 27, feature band 25.7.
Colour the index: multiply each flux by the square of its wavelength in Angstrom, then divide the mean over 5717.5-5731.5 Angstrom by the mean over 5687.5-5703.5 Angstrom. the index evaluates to 1.0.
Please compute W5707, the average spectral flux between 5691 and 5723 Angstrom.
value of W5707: 25.6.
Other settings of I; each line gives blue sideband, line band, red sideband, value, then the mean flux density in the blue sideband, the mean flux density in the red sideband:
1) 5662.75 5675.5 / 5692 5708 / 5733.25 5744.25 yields 0.024 mag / 25.6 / 26.9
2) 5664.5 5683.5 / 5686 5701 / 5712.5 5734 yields -0.015 mag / 26.2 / 26.3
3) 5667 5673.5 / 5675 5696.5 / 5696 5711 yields -0.058 mag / 25.7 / 25.1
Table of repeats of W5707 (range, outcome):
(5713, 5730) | 26.2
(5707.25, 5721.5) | 25.4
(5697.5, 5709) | 25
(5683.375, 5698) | 26.8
